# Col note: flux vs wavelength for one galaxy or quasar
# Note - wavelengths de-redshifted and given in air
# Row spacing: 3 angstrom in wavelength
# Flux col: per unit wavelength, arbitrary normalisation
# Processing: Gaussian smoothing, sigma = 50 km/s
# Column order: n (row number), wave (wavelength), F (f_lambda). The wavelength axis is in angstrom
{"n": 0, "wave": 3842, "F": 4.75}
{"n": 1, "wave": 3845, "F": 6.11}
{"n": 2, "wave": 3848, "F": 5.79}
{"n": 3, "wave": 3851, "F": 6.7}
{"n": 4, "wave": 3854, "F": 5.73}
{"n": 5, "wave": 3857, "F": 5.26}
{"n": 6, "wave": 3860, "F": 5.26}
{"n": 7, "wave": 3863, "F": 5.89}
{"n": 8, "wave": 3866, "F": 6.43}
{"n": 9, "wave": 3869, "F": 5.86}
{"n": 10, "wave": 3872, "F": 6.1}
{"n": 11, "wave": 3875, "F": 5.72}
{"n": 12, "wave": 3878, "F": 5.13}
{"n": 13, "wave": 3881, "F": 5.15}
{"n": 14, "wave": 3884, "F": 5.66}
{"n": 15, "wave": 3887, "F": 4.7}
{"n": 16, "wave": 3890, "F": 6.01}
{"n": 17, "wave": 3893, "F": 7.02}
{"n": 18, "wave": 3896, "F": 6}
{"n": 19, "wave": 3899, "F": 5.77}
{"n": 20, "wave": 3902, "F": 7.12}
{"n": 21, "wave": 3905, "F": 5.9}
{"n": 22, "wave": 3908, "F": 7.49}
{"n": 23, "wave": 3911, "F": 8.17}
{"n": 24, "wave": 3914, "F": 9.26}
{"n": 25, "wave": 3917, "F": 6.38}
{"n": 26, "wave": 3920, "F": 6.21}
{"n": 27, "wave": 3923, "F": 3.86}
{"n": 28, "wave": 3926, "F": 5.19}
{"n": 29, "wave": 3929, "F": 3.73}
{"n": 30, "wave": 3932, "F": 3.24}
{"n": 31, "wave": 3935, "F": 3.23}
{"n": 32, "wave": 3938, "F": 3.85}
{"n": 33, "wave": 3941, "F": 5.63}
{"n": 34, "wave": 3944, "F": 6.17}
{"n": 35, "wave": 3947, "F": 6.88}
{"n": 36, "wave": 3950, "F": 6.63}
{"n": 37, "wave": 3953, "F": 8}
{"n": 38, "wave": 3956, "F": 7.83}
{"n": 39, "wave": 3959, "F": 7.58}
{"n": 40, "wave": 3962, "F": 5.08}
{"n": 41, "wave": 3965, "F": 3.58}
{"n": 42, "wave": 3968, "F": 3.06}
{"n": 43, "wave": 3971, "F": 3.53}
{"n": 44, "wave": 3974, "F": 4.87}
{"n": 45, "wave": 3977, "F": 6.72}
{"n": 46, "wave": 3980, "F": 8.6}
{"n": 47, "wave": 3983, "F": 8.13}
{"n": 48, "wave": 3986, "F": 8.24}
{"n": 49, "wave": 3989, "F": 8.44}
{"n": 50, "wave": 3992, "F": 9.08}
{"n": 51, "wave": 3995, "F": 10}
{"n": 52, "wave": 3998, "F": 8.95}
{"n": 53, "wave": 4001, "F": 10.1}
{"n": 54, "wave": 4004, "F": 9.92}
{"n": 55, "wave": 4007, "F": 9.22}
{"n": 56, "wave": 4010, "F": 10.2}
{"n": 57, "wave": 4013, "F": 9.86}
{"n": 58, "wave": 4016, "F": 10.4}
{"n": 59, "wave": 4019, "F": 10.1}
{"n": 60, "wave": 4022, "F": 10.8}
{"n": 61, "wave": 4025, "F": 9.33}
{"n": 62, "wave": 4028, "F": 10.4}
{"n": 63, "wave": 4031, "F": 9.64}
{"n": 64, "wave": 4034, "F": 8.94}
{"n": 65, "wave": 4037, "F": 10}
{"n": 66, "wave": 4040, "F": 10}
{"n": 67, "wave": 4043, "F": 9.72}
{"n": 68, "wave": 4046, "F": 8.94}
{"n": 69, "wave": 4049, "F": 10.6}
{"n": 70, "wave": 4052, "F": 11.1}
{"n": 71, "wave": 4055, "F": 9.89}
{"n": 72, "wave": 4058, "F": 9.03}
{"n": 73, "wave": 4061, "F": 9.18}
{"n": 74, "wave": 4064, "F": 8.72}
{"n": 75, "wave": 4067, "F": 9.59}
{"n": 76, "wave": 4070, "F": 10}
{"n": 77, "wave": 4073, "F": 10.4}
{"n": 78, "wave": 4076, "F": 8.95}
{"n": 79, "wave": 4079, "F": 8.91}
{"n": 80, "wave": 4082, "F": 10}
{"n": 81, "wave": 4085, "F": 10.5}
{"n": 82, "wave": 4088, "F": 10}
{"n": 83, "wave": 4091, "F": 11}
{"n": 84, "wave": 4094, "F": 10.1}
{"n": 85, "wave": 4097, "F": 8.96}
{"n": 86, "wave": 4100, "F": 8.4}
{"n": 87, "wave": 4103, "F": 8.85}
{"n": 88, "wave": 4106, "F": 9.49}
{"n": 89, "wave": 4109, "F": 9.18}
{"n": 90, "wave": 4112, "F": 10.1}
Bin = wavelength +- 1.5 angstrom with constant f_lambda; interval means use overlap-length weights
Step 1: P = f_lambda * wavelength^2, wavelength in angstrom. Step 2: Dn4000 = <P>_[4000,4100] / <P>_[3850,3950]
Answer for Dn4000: 1.83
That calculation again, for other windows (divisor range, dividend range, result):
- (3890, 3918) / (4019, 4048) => 1.50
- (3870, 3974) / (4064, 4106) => 1.83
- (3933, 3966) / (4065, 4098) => 1.80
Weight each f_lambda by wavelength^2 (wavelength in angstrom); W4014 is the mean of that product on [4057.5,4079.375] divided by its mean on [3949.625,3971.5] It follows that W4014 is 1.74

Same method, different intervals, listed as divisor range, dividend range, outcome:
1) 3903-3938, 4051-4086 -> 1.85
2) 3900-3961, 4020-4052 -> 1.71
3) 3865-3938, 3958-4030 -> 1.49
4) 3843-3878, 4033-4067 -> 1.82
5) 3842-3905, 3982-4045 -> 1.76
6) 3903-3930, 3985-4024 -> 1.60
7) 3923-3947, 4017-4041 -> 2.28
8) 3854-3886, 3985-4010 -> 1.77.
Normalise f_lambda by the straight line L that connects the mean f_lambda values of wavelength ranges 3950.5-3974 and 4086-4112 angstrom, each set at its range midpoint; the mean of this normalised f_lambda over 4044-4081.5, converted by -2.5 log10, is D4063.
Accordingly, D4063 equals -0.14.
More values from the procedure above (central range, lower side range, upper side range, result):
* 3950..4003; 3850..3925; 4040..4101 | 0.10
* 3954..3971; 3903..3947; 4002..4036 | 0.34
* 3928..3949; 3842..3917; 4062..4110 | 0.45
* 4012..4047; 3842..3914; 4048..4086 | -0.10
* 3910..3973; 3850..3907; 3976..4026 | 0.34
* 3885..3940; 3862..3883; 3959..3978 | -0.08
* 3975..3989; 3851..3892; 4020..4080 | 0.04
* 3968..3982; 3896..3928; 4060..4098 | 0.33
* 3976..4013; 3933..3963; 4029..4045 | -0.14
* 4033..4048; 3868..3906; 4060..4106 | -0.10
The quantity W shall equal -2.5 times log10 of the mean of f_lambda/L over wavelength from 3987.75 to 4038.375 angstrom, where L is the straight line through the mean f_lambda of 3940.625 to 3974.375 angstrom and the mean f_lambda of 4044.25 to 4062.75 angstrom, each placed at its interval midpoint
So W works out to -0.21 mag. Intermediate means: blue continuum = 5.77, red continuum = 9.77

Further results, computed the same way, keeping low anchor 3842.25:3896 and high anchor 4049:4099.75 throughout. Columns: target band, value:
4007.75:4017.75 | -0.18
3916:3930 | 0.32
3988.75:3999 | -0.13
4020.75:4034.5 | -0.12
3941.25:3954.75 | 0.08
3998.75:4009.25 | -0.16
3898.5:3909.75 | -0.04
